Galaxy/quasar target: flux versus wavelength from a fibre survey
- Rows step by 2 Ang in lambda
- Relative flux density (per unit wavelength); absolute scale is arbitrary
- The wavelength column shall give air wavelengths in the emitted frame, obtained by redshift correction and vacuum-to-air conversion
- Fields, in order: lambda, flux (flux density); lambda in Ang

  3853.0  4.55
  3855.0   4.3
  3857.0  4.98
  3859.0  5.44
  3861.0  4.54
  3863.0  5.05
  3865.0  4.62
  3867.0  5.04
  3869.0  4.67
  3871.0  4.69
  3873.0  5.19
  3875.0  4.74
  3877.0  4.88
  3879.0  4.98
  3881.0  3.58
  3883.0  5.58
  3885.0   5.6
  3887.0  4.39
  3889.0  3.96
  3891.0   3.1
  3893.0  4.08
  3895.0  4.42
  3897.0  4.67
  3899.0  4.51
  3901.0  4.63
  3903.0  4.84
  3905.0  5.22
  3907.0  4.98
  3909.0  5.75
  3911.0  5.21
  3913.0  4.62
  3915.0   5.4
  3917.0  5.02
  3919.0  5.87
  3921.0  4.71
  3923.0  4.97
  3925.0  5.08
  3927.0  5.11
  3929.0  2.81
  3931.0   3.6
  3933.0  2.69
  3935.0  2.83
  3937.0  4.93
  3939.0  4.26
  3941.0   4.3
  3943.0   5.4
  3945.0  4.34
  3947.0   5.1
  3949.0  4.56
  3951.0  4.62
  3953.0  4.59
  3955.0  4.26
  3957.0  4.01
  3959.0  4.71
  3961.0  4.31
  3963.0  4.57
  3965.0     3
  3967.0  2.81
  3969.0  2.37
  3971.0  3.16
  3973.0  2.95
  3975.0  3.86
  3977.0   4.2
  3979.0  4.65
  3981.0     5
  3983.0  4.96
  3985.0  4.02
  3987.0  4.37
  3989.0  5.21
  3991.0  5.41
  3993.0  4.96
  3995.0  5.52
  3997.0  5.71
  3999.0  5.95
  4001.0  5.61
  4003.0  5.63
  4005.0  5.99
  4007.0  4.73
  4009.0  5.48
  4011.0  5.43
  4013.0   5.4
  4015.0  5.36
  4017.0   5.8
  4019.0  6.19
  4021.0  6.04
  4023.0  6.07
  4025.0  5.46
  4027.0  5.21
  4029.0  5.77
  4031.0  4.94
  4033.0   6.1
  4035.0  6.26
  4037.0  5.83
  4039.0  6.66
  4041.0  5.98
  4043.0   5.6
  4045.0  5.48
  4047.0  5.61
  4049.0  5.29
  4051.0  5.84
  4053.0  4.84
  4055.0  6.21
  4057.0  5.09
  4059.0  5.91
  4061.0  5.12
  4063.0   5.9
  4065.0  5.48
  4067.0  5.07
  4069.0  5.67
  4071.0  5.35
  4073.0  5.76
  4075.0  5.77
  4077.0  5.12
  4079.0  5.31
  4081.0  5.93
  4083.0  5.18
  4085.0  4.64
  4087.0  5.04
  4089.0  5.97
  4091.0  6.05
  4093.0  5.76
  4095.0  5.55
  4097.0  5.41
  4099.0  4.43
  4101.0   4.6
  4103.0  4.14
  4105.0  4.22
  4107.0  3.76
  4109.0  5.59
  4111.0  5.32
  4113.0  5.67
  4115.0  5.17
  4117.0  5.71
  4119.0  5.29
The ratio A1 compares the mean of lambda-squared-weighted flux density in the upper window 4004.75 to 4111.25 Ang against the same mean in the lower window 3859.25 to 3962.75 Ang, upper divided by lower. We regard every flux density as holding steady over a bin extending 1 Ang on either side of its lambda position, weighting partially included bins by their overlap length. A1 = 1.27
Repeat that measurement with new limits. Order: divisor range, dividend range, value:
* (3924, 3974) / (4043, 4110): 1.41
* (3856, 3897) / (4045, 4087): 1.28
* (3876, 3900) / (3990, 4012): 1.30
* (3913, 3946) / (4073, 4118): 1.27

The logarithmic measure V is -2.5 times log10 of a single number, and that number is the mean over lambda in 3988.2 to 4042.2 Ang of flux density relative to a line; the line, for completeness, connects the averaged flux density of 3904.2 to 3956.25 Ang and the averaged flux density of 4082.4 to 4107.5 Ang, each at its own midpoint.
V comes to -0.174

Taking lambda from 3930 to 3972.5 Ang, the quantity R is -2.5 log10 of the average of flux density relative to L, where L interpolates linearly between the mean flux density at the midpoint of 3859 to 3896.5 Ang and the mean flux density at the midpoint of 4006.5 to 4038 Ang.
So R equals 0.27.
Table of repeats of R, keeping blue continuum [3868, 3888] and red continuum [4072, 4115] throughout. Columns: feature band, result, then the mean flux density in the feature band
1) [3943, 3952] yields 0.05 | 4.74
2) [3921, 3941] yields 0.20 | 4.08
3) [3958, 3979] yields 0.34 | 3.64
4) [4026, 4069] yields -0.10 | 5.63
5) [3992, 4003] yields -0.11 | 5.56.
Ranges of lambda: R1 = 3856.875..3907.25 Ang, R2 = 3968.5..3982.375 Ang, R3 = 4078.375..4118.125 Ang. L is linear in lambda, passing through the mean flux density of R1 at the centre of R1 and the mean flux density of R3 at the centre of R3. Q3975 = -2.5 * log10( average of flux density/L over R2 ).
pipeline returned 0.270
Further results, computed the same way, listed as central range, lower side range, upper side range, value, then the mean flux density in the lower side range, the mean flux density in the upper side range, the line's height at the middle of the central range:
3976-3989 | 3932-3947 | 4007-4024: 0.10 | 4.17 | 5.66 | 5.02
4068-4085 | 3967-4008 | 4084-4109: -0.11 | 4.67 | 4.99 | 4.93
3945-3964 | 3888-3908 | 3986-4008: 0.10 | 4.44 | 5.37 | 4.97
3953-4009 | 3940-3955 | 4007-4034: 0.13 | 4.67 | 5.6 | 5.1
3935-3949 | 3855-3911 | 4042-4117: 0.08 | 4.75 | 5.33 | 4.92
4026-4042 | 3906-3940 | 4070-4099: -0.13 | 4.58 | 5.45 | 5.18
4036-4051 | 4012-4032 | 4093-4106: -0.07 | 5.62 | 4.8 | 5.4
